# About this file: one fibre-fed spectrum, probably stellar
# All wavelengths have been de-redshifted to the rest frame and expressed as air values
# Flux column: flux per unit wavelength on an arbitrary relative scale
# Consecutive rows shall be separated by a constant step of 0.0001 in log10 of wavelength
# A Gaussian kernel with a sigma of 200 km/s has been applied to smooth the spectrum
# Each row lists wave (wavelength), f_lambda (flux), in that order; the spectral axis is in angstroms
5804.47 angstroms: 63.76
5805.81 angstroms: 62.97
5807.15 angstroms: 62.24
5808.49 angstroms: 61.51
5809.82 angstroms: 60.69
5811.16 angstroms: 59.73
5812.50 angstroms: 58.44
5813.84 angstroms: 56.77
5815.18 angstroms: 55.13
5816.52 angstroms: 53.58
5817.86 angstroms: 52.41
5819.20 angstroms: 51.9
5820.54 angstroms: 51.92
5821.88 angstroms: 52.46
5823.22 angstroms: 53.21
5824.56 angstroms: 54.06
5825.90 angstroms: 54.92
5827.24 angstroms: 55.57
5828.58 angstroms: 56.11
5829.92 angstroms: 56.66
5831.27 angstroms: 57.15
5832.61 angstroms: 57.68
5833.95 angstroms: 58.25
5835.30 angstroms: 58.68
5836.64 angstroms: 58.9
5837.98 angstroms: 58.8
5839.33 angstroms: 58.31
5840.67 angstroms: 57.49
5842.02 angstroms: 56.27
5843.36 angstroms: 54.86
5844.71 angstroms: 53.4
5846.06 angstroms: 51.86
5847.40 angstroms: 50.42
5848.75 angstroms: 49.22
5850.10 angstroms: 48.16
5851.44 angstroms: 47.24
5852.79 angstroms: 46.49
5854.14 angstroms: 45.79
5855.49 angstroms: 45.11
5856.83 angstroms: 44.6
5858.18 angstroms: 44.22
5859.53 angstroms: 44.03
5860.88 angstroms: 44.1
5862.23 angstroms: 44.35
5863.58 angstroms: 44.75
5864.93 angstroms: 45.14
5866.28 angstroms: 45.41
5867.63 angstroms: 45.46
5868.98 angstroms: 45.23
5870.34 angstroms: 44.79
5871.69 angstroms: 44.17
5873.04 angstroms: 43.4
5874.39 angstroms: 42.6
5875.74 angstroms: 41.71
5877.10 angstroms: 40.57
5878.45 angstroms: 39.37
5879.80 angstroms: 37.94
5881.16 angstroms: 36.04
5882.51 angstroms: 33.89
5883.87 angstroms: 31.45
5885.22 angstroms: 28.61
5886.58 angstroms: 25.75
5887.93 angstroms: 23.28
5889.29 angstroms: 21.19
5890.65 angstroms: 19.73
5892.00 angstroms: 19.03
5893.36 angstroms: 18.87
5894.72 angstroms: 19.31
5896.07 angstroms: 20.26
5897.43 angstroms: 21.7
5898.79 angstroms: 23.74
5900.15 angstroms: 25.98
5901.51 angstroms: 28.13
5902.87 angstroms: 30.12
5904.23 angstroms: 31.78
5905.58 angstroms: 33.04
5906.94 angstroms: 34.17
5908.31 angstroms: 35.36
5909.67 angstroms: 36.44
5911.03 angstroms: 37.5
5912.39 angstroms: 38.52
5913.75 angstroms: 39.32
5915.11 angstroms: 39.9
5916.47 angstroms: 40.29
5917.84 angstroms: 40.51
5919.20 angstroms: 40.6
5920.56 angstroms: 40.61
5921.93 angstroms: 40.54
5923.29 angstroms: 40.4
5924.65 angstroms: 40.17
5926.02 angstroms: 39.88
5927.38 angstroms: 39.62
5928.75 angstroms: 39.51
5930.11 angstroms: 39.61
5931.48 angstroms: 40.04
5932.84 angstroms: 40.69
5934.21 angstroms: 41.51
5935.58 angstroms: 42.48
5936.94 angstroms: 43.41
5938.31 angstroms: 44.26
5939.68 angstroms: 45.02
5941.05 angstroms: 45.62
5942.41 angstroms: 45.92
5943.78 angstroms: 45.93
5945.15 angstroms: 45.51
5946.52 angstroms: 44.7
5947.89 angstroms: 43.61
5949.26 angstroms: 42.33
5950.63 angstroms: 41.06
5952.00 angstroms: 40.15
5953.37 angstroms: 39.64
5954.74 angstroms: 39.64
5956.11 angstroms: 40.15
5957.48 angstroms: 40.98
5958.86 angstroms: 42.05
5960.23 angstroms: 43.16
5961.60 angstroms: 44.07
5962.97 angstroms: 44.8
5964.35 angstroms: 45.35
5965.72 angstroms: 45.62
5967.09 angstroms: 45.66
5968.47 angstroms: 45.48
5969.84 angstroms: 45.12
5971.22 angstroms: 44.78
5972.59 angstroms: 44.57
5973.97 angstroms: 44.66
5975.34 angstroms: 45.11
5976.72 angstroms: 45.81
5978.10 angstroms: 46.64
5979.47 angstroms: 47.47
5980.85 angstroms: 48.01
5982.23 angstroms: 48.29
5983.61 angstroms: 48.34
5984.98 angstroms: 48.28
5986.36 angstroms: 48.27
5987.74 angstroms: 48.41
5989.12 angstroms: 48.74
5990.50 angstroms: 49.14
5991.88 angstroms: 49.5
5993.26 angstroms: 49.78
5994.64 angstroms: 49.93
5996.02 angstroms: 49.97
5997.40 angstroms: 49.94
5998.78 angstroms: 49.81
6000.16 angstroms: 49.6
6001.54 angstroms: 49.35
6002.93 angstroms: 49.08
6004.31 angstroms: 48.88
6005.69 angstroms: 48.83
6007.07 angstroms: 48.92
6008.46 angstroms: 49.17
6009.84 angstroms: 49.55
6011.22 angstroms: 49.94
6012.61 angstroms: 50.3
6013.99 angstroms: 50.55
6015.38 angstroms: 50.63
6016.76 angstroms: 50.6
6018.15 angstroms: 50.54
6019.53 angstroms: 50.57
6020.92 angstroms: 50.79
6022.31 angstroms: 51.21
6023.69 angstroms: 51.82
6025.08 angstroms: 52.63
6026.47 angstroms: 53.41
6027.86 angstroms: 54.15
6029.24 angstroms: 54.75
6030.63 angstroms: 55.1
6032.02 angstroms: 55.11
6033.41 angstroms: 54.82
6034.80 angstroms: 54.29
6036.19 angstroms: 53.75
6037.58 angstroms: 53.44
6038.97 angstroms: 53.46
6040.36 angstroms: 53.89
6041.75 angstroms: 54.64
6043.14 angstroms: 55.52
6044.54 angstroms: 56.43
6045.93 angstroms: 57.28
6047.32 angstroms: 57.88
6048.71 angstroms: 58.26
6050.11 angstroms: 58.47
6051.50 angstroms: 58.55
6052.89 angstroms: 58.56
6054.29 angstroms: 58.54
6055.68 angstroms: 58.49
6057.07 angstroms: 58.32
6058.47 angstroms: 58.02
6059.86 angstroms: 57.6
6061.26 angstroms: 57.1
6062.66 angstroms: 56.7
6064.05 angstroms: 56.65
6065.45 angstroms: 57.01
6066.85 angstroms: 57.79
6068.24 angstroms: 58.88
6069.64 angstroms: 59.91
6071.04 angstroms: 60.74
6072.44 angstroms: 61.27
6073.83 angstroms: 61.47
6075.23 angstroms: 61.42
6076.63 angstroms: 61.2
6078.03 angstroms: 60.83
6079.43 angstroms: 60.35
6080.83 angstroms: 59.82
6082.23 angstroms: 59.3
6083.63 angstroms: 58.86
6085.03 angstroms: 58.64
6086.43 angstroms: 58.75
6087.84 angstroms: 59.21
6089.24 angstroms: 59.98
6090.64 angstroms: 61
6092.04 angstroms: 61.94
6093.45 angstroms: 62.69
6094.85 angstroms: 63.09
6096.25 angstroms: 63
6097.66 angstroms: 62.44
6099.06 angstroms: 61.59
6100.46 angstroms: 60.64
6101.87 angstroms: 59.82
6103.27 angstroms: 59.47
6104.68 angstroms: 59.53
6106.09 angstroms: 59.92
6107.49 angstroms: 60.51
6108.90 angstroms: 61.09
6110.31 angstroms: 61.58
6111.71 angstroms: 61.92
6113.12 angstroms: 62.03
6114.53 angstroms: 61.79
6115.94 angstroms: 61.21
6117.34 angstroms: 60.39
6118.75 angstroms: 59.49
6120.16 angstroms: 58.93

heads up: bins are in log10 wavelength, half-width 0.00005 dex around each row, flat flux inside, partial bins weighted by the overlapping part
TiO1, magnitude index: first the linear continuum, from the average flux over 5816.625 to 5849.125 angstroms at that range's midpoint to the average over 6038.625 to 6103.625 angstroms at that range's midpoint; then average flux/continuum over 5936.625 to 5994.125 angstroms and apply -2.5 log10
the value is 0.26 mag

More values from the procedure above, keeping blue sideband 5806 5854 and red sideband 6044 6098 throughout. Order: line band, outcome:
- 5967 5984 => 0.24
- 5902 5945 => 0.39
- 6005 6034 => 0.14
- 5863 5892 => 0.46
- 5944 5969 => 0.31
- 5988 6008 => 0.18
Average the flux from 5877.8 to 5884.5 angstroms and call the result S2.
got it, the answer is 35.7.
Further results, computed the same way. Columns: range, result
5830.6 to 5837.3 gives 58.2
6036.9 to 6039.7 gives 53.5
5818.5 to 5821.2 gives 51.9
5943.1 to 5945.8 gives 45.7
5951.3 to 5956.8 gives 39.9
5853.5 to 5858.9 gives 45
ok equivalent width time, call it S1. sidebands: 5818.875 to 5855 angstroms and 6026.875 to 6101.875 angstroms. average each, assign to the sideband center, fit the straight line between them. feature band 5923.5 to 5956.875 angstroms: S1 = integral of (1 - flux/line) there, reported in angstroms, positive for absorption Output 8.3 angstroms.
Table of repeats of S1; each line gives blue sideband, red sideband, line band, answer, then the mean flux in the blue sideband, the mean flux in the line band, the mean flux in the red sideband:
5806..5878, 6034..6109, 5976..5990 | 2.04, 51.5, 47.8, 58.8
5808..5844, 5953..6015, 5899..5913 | 5.10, 56.3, 32.8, 47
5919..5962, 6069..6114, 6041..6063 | -0.67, 42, 57.5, 60.8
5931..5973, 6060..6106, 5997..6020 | 0.34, 43.3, 49.8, 60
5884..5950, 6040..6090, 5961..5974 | -0.50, 35.5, 45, 58.5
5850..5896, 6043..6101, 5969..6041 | 2.92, 37.6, 50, 59.4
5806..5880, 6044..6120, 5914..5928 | 3.56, 51.1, 40.2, 59.8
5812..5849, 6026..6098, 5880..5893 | 6.77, 55.2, 26.8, 58.1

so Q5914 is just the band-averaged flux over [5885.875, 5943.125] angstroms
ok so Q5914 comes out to 34.6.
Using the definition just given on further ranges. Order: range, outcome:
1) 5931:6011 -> 45.8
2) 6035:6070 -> 56.9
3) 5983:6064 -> 52.8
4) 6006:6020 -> 50.1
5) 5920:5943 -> 41.7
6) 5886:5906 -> 24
